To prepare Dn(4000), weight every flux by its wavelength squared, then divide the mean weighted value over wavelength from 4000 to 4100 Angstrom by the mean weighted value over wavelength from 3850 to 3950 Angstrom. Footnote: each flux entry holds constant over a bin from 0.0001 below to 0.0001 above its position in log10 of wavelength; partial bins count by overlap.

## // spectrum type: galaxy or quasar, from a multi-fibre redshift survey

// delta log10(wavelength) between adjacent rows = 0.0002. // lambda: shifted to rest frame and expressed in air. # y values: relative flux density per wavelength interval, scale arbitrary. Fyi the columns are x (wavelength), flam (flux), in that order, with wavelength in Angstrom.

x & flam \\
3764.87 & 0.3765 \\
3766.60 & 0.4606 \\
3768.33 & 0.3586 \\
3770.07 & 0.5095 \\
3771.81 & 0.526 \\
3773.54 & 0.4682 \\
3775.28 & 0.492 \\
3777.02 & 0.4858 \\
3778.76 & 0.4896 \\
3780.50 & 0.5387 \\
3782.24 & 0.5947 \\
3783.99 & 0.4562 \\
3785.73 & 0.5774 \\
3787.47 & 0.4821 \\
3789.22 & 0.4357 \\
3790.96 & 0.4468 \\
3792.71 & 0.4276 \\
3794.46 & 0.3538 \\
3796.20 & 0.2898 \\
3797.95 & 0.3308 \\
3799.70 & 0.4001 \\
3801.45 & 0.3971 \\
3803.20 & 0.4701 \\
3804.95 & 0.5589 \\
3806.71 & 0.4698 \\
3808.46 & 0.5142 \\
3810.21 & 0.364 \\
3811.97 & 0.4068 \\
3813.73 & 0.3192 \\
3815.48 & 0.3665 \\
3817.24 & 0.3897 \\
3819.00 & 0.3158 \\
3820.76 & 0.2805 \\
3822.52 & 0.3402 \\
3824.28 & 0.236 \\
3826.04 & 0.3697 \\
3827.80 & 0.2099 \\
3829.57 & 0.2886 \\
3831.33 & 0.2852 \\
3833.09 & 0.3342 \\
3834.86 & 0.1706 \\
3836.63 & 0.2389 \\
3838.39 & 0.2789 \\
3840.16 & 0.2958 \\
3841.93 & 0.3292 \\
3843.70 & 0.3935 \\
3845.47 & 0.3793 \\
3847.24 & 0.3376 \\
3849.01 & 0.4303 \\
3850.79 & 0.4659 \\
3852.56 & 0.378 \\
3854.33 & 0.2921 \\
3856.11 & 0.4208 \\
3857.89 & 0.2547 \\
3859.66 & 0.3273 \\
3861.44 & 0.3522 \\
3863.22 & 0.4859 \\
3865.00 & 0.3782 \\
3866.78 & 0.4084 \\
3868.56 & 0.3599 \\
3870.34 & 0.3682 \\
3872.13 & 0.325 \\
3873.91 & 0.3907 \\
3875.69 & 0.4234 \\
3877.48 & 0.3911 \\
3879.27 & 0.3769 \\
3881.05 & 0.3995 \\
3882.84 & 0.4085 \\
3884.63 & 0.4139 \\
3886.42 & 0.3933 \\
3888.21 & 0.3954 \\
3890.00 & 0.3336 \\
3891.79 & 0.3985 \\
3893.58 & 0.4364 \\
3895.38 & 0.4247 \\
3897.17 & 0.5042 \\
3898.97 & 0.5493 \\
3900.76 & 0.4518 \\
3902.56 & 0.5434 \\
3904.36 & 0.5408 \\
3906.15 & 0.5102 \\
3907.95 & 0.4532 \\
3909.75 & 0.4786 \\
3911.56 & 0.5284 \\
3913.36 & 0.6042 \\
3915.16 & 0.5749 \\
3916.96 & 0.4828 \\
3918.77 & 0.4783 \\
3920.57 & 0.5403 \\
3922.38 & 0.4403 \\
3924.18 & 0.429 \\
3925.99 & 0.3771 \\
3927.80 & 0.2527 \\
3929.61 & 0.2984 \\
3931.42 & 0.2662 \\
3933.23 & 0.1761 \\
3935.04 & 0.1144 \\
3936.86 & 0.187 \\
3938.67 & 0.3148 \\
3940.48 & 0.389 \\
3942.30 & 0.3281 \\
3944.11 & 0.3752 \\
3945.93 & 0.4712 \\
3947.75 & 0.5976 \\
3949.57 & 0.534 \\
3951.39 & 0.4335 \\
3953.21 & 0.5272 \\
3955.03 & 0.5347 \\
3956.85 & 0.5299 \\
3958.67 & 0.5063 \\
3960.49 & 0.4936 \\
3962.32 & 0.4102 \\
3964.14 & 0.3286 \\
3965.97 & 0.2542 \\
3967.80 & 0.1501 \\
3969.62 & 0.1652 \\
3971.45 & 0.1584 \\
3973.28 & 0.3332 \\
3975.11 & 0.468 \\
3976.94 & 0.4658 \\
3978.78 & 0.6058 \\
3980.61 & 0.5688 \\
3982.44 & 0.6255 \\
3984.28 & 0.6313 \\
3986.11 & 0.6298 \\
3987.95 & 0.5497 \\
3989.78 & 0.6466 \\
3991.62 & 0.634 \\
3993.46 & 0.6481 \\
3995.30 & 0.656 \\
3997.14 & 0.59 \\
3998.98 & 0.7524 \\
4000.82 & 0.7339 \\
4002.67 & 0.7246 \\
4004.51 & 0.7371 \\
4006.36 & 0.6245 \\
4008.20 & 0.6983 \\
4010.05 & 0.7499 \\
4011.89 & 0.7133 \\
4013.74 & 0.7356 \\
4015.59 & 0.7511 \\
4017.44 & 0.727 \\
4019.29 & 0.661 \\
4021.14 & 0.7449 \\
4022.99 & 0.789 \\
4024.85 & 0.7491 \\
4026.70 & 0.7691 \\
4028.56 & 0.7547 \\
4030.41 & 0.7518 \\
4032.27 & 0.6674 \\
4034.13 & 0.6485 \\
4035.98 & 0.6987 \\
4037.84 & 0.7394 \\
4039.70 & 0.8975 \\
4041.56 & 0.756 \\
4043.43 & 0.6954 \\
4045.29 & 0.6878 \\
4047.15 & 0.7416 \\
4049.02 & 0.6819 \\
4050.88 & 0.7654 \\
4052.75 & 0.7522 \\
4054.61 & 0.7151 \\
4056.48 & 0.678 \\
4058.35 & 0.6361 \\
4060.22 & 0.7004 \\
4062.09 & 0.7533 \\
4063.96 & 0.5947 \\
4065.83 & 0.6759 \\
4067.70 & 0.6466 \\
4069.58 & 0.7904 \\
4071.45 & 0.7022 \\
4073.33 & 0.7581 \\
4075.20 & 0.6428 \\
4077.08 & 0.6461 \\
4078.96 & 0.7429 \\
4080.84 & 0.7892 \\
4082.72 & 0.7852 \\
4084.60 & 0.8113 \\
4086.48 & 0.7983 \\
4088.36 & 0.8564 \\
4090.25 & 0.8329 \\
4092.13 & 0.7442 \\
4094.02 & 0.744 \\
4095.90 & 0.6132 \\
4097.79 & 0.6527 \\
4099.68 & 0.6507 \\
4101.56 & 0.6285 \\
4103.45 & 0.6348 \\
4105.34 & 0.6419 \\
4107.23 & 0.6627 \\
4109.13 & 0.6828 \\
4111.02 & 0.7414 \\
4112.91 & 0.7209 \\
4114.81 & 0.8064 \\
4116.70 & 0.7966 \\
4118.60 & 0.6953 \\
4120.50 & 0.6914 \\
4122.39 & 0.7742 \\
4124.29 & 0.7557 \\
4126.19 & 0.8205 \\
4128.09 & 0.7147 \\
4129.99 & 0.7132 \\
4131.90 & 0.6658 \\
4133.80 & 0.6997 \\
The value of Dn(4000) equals 1.92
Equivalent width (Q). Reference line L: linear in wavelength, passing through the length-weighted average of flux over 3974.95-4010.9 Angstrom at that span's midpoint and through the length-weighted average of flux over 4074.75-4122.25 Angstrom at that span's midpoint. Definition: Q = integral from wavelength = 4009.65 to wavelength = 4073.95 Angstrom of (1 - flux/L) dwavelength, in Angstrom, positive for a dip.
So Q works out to -4.2 Angstrom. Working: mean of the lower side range 0.64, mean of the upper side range 0.722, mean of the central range 0.722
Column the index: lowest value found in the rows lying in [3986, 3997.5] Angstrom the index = 0.5497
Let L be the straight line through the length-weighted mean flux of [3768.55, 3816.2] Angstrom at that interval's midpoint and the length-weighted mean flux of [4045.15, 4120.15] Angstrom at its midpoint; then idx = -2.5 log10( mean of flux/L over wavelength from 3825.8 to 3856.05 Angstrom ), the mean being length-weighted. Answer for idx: 0.46 mag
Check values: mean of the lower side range 0.45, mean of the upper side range 0.715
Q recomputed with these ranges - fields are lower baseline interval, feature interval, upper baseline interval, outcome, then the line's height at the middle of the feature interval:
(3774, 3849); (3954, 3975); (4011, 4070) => 8.6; 0.609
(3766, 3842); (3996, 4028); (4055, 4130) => -4.7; 0.628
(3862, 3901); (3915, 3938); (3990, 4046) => 7.1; 0.51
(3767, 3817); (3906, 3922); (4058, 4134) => 1.2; 0.556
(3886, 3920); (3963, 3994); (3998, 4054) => 8.7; 0.633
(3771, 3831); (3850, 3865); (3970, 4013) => 3.1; 0.469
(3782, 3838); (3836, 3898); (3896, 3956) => 4.1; 0.403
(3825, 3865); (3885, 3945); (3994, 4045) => 8.7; 0.489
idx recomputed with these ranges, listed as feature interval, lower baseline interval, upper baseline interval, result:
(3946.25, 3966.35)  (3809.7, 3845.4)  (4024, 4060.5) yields 0.18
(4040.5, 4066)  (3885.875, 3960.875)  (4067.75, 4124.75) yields -0.08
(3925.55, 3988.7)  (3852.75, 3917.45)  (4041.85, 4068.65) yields 0.33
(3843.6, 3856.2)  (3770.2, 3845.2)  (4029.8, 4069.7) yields 0.16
